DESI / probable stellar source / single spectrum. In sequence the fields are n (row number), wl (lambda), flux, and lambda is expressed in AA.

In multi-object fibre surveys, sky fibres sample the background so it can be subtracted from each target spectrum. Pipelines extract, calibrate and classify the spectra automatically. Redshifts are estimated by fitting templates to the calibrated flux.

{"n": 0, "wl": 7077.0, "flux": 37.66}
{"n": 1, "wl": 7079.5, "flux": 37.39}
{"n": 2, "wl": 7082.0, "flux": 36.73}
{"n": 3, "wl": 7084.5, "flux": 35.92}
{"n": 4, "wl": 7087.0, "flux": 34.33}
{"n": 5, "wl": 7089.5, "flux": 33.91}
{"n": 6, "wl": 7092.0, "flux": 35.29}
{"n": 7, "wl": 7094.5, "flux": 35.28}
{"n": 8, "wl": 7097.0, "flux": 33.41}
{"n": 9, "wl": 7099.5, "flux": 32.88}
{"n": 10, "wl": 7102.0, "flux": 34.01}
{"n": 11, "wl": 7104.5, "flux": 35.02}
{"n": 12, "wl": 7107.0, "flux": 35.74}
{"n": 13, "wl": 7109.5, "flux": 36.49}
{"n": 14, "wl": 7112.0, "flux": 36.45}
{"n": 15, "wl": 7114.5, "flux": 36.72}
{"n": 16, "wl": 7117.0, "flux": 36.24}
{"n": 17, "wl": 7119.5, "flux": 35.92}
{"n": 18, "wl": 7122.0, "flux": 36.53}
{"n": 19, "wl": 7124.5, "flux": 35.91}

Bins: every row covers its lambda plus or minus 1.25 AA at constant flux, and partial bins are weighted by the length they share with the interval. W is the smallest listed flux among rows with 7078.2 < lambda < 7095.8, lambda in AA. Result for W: 33.91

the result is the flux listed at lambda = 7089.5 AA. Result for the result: 33.91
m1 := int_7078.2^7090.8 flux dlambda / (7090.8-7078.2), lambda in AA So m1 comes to 35.7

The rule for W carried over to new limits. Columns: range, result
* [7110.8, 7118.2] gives 36.24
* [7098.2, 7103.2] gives 32.88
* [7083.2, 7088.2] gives 34.33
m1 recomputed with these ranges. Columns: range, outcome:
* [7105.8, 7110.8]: 36.1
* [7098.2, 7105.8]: 34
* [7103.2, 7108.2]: 35.4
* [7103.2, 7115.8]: 36.1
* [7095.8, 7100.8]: 33.2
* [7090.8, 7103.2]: 34.2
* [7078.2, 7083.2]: 37.1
